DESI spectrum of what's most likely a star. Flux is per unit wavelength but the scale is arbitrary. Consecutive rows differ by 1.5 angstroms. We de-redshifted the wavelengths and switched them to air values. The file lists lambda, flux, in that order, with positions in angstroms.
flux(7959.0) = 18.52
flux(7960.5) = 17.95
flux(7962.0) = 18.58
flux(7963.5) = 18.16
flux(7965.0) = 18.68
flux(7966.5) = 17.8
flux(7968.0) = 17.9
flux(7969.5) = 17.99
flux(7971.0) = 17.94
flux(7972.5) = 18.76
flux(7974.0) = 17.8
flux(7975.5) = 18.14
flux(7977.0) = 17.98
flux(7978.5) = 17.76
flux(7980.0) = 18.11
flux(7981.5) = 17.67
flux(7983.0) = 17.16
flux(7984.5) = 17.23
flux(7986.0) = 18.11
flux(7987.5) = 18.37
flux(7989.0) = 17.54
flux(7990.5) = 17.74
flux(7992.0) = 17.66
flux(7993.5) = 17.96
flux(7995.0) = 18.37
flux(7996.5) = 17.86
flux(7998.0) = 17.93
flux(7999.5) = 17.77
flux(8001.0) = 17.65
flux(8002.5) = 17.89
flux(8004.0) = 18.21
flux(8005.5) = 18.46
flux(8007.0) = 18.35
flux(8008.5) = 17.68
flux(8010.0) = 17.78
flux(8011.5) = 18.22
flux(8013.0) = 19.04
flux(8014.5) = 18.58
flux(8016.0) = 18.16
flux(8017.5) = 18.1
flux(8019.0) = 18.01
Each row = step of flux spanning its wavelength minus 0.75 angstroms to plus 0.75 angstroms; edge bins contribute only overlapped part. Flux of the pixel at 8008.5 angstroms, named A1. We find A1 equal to 17.68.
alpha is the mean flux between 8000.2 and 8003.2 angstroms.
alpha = 17.8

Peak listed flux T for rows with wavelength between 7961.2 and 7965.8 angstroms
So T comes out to 18.68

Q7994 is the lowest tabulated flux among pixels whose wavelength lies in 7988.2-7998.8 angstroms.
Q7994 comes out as 17.54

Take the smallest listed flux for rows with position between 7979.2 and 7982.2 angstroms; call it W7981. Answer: 17.67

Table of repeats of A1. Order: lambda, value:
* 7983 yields 17.16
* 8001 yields 17.65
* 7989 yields 17.54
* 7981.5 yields 17.67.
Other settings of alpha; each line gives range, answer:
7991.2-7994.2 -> 17.8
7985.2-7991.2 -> 17.9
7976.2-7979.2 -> 17.9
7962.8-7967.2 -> 18.2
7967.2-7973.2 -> 18.1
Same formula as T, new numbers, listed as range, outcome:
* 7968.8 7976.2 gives 18.76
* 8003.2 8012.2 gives 18.46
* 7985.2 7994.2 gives 18.37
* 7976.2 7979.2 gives 17.98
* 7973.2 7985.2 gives 18.14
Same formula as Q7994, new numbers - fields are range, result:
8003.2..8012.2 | 17.68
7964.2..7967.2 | 17.8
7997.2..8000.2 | 17.77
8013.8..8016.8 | 18.16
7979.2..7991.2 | 17.16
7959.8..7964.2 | 17.95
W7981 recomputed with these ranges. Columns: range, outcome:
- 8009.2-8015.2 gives 17.78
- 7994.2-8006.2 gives 17.65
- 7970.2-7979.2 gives 17.76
